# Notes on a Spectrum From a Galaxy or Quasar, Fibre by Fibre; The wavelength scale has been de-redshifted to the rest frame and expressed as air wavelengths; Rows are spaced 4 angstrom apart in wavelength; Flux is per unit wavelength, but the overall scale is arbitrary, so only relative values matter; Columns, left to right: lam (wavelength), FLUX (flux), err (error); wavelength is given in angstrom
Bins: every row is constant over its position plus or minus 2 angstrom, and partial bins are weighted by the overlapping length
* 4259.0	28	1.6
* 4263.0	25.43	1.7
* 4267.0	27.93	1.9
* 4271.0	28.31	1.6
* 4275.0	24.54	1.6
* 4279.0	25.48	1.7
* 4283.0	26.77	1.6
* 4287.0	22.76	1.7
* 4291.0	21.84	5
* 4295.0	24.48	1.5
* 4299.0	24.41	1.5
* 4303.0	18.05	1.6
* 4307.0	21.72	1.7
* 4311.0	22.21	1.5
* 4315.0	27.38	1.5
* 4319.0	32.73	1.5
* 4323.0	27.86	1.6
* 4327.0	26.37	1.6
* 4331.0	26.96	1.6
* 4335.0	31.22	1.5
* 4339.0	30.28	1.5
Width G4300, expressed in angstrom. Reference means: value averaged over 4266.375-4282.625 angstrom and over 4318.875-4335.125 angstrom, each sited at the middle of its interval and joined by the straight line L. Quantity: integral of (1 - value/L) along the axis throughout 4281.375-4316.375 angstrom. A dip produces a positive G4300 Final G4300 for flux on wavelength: 5.3 angstrom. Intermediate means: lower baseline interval 26.5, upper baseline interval 28.3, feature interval 23.2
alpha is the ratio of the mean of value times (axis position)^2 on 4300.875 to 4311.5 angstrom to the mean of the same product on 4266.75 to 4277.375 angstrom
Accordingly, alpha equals 0.8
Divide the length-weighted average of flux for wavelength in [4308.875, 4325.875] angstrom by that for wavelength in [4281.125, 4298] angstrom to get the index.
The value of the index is 1.14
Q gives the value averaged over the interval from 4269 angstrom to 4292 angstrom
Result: 25.1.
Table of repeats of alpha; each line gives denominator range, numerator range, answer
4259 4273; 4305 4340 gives 1.03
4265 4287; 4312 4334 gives 1.09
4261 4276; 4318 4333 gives 1.08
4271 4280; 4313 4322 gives 1.18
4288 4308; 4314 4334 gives 1.30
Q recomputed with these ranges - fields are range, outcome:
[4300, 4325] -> 25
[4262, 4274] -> 27.1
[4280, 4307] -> 23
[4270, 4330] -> 25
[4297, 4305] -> 21.2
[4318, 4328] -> 28.9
